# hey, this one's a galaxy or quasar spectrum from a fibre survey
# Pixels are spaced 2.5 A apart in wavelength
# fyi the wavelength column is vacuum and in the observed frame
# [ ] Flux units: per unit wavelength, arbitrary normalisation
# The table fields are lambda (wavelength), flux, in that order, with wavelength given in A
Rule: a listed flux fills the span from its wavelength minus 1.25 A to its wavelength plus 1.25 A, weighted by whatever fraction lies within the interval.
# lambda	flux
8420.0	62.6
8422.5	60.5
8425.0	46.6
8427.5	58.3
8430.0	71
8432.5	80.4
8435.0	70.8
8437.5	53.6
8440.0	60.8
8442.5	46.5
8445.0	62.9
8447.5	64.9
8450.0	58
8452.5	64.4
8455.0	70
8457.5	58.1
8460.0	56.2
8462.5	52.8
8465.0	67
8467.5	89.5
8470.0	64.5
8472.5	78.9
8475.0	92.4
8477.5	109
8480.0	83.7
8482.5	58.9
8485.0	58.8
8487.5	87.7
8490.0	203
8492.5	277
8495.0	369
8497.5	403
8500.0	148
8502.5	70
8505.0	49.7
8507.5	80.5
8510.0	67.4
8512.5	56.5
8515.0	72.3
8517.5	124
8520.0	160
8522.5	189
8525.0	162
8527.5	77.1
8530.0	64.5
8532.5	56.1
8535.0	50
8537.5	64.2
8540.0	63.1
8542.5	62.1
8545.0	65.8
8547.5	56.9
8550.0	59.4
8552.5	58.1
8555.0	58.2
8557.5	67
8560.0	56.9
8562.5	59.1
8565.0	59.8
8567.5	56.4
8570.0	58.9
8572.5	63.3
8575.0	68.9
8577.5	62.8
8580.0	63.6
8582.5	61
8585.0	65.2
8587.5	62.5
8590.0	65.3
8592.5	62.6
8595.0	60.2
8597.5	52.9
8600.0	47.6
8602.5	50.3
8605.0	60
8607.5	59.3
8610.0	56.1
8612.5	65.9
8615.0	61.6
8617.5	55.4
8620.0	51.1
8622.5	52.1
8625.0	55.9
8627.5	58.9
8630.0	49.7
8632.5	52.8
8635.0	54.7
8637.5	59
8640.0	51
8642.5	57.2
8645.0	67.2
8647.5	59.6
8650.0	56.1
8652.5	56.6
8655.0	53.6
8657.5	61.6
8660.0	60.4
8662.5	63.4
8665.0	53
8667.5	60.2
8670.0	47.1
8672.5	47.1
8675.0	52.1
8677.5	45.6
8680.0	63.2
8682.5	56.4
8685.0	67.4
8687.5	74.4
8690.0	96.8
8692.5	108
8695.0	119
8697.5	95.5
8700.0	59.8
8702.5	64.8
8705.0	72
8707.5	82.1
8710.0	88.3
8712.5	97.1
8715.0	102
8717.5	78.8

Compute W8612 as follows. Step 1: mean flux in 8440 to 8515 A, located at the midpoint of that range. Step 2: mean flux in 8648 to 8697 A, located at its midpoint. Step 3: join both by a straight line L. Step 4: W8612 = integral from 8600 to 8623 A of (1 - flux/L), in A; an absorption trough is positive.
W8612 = 6.26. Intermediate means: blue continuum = 104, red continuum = 65.7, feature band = 56.5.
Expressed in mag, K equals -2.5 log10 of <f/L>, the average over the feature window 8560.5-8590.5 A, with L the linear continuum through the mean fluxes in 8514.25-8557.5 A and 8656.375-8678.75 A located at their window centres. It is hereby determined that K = 0.21 mag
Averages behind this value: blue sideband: 84.5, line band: 62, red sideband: 54.5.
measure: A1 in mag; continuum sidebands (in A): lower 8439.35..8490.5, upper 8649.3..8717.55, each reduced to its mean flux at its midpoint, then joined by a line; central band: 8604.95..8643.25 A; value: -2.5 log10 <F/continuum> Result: 0.26 mag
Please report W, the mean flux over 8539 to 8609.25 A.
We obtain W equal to 60.2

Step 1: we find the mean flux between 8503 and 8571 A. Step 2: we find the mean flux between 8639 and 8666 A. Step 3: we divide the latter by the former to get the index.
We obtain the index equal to 0.77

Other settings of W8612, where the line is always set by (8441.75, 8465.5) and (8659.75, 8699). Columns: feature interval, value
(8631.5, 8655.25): 3.9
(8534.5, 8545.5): 0.4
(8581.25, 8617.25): 3.8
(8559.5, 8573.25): 1.2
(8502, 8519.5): -4.4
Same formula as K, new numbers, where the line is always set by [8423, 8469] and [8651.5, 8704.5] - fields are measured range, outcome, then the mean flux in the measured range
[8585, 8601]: 0.11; 59.2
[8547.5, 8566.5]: 0.09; 59.6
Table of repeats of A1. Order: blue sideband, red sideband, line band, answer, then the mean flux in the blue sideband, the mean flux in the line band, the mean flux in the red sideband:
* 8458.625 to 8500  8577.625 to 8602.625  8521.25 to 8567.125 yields 0.246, 135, 73.5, 59.7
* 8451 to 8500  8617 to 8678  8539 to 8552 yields 0.487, 124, 61.2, 55.4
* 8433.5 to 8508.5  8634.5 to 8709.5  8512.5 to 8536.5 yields -0.102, 104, 103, 65.8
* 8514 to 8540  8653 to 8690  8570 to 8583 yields 0.329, 100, 63.6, 58.8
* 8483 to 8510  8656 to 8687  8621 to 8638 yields 0.457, 166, 54.5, 56.9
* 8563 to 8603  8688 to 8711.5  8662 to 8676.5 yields 0.443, 60.2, 53.2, 87.1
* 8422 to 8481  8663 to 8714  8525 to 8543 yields -0.002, 67.6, 69.4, 72.5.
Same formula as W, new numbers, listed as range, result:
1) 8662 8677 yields 52.9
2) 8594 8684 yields 56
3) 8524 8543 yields 74.2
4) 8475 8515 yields 138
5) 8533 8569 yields 59.7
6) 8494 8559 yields 105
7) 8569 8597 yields 62.9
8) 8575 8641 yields 57.8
